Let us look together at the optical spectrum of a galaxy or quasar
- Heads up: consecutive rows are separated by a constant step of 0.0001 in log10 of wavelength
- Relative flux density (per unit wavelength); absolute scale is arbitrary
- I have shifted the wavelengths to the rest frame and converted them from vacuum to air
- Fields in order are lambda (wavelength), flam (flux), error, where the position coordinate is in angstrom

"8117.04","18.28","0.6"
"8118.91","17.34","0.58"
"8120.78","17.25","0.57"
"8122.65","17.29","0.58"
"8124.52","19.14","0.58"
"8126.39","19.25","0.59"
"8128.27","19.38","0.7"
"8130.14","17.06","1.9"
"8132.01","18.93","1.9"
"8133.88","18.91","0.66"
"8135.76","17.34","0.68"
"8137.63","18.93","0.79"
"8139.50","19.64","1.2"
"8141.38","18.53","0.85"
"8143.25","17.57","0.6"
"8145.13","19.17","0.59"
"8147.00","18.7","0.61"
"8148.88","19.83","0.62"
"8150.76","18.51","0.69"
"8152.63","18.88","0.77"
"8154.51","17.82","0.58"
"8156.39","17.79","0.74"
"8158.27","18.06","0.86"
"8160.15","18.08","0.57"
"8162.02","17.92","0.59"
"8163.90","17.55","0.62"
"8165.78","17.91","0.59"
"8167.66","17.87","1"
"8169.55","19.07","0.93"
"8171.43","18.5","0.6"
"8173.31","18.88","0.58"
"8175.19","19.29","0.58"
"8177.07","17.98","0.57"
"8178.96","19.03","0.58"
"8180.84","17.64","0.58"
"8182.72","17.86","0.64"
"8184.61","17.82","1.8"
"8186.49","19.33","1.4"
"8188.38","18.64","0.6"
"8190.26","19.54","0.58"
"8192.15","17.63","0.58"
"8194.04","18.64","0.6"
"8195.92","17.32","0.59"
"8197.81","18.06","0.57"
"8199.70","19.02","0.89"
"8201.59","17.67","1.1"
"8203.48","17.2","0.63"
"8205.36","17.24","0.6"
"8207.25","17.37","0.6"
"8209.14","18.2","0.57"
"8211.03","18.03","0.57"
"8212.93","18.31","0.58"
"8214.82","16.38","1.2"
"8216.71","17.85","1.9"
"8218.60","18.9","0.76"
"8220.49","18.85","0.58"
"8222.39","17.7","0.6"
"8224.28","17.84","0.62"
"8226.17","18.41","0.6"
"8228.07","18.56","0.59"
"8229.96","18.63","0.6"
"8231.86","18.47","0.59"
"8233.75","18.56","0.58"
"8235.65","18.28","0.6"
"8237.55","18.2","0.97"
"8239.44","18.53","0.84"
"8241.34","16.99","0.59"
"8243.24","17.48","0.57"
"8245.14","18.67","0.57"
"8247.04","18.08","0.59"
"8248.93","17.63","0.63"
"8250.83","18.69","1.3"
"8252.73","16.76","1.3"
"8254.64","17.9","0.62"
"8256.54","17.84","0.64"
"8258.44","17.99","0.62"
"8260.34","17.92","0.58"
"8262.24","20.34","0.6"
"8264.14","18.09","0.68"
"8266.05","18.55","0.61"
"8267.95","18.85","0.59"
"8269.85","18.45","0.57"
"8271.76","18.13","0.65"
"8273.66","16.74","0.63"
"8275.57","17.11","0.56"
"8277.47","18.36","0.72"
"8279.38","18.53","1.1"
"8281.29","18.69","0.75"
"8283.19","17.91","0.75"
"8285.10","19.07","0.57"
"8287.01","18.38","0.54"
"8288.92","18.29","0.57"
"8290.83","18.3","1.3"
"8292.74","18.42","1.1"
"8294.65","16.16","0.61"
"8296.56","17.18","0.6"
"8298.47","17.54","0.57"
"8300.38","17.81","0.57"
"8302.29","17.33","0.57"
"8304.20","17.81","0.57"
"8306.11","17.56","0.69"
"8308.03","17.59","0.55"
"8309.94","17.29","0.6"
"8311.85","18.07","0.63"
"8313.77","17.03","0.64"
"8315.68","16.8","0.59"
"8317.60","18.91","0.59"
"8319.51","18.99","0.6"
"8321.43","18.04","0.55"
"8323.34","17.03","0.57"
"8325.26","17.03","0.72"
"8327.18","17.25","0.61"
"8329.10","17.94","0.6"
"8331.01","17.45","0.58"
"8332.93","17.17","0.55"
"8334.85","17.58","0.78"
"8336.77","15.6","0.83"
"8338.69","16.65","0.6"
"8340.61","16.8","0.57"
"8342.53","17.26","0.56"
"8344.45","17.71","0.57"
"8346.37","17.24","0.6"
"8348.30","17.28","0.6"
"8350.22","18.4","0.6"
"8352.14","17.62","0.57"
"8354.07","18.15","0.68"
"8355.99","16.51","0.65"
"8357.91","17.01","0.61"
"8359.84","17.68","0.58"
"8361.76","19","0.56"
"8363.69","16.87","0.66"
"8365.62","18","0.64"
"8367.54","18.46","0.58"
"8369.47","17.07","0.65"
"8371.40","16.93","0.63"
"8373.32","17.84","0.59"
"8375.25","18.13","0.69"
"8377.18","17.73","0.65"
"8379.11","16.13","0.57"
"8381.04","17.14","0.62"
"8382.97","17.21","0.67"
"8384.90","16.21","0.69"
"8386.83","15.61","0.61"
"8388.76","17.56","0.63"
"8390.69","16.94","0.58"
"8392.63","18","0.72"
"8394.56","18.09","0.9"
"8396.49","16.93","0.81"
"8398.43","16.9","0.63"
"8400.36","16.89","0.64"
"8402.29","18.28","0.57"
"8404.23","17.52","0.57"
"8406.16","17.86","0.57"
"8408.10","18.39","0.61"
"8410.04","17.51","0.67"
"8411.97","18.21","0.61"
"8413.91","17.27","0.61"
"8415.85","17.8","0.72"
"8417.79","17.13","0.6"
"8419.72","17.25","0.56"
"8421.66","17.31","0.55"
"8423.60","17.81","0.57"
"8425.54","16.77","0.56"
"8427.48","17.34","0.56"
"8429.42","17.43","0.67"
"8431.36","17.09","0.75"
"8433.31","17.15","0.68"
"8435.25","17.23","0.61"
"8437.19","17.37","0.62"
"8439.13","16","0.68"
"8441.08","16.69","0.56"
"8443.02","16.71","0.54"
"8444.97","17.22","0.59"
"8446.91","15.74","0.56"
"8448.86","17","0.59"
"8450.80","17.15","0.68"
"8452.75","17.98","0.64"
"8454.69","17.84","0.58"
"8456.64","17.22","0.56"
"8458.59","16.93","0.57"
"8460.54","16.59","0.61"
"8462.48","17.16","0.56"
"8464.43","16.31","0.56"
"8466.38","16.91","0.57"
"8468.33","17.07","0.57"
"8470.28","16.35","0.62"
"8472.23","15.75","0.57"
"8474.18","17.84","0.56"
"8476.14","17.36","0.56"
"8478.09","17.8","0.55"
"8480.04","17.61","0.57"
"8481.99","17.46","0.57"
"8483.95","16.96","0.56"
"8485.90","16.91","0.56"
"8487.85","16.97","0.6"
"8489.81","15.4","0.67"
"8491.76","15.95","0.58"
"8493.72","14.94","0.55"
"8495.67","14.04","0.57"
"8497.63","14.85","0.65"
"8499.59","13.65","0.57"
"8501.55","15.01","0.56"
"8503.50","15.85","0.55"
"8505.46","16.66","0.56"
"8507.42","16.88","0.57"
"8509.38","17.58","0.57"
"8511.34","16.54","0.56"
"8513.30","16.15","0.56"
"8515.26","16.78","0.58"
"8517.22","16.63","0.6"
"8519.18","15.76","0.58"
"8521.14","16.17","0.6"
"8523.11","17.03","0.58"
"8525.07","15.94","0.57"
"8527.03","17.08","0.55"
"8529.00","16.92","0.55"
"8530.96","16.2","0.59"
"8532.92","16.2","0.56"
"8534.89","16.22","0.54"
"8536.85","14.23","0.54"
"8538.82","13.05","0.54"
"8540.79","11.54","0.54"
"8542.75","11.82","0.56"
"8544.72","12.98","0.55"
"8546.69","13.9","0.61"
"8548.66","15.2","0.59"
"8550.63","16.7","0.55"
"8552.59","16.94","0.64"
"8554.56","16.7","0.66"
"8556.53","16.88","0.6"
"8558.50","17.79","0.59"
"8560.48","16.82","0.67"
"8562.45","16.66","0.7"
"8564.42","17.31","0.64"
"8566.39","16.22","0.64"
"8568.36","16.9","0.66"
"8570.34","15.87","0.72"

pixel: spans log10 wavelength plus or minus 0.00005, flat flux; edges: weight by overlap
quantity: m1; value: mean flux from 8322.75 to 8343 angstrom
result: 17.1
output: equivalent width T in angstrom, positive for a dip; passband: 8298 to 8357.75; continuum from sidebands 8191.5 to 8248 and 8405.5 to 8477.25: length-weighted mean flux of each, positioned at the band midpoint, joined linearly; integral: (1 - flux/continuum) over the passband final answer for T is 0.5 angstrom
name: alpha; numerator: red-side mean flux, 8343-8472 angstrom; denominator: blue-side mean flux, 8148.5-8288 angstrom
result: 0.95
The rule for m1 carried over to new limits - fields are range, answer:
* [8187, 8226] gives 18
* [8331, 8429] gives 17.4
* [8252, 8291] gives 18.2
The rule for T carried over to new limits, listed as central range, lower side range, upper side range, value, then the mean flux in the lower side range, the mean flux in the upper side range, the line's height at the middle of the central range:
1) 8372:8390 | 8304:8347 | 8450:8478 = 0.2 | 17.4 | 17.1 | 17.3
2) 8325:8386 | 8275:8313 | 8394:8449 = 0.8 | 17.9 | 17.3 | 17.6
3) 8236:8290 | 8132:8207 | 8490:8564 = -1.5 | 18.3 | 15.7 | 17.6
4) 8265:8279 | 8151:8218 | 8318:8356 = -0.3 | 18.1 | 17.4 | 17.7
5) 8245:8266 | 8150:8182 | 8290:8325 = -0.3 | 18.3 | 17.6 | 17.9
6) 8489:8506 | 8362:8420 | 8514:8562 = 1.1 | 17.4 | 15.7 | 16.1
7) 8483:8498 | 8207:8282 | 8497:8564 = 0.3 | 18.1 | 15.8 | 16.1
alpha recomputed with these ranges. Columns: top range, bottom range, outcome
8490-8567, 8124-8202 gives 0.85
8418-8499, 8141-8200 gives 0.91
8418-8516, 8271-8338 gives 0.94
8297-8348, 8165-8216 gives 0.96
